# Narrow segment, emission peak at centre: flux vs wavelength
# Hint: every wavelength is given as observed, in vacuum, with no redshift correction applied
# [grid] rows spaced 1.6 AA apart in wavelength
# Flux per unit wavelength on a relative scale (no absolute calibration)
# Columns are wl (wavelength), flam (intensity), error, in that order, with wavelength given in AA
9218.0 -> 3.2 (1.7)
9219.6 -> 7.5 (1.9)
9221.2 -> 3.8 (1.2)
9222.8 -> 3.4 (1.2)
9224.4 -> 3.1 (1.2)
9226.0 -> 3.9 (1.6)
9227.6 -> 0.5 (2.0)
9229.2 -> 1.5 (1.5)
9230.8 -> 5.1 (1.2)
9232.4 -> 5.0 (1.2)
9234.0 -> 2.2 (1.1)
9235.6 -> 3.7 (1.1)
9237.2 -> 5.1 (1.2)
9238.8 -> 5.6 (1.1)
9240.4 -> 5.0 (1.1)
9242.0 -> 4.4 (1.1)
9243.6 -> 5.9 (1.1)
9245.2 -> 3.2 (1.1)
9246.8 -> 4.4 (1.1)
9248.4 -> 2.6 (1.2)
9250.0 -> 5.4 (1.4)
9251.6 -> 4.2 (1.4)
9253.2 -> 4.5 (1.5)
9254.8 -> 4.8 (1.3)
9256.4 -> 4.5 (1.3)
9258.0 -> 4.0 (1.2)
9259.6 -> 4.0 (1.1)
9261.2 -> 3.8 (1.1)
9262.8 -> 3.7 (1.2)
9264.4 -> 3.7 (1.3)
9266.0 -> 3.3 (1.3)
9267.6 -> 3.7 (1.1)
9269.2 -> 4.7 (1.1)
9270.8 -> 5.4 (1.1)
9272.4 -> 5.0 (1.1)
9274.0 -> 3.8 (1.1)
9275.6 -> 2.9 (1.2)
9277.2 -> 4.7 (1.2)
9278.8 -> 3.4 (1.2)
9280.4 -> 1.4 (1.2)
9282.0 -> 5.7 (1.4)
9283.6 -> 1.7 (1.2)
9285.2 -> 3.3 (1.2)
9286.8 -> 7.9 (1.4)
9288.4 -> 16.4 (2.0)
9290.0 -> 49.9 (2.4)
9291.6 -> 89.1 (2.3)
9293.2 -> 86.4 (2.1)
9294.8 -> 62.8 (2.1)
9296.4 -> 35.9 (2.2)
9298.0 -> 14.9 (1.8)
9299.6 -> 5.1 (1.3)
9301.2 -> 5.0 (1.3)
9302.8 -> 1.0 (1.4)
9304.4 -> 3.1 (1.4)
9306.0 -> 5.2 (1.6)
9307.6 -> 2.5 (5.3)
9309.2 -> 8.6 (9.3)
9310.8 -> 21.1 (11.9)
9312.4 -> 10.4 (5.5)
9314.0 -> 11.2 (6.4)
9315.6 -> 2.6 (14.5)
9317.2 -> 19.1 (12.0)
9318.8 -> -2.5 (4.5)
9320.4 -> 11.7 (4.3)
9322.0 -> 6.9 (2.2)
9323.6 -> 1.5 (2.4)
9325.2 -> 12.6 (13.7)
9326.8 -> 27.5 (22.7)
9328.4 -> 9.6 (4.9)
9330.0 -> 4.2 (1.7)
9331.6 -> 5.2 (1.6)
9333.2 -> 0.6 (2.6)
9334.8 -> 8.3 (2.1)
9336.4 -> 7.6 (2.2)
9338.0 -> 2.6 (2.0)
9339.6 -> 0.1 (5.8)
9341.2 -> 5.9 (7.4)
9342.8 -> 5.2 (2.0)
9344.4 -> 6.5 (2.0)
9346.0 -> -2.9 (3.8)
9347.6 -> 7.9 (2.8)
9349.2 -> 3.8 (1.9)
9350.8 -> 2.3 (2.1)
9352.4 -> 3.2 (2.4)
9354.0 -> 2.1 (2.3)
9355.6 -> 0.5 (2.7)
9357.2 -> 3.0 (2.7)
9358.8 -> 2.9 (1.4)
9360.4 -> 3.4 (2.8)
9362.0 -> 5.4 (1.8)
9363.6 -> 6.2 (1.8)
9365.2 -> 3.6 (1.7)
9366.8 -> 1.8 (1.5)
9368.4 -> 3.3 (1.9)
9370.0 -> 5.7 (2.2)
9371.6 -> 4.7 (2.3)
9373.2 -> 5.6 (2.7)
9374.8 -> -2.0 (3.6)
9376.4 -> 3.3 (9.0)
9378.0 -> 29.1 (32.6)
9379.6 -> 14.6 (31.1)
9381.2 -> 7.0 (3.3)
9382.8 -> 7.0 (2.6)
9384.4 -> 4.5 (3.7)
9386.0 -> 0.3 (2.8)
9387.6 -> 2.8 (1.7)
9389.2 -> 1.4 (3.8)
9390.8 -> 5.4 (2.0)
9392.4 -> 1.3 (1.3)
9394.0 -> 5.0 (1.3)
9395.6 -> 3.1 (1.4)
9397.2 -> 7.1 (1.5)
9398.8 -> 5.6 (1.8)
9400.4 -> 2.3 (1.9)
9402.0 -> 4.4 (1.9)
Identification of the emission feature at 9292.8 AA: [O III] 5007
